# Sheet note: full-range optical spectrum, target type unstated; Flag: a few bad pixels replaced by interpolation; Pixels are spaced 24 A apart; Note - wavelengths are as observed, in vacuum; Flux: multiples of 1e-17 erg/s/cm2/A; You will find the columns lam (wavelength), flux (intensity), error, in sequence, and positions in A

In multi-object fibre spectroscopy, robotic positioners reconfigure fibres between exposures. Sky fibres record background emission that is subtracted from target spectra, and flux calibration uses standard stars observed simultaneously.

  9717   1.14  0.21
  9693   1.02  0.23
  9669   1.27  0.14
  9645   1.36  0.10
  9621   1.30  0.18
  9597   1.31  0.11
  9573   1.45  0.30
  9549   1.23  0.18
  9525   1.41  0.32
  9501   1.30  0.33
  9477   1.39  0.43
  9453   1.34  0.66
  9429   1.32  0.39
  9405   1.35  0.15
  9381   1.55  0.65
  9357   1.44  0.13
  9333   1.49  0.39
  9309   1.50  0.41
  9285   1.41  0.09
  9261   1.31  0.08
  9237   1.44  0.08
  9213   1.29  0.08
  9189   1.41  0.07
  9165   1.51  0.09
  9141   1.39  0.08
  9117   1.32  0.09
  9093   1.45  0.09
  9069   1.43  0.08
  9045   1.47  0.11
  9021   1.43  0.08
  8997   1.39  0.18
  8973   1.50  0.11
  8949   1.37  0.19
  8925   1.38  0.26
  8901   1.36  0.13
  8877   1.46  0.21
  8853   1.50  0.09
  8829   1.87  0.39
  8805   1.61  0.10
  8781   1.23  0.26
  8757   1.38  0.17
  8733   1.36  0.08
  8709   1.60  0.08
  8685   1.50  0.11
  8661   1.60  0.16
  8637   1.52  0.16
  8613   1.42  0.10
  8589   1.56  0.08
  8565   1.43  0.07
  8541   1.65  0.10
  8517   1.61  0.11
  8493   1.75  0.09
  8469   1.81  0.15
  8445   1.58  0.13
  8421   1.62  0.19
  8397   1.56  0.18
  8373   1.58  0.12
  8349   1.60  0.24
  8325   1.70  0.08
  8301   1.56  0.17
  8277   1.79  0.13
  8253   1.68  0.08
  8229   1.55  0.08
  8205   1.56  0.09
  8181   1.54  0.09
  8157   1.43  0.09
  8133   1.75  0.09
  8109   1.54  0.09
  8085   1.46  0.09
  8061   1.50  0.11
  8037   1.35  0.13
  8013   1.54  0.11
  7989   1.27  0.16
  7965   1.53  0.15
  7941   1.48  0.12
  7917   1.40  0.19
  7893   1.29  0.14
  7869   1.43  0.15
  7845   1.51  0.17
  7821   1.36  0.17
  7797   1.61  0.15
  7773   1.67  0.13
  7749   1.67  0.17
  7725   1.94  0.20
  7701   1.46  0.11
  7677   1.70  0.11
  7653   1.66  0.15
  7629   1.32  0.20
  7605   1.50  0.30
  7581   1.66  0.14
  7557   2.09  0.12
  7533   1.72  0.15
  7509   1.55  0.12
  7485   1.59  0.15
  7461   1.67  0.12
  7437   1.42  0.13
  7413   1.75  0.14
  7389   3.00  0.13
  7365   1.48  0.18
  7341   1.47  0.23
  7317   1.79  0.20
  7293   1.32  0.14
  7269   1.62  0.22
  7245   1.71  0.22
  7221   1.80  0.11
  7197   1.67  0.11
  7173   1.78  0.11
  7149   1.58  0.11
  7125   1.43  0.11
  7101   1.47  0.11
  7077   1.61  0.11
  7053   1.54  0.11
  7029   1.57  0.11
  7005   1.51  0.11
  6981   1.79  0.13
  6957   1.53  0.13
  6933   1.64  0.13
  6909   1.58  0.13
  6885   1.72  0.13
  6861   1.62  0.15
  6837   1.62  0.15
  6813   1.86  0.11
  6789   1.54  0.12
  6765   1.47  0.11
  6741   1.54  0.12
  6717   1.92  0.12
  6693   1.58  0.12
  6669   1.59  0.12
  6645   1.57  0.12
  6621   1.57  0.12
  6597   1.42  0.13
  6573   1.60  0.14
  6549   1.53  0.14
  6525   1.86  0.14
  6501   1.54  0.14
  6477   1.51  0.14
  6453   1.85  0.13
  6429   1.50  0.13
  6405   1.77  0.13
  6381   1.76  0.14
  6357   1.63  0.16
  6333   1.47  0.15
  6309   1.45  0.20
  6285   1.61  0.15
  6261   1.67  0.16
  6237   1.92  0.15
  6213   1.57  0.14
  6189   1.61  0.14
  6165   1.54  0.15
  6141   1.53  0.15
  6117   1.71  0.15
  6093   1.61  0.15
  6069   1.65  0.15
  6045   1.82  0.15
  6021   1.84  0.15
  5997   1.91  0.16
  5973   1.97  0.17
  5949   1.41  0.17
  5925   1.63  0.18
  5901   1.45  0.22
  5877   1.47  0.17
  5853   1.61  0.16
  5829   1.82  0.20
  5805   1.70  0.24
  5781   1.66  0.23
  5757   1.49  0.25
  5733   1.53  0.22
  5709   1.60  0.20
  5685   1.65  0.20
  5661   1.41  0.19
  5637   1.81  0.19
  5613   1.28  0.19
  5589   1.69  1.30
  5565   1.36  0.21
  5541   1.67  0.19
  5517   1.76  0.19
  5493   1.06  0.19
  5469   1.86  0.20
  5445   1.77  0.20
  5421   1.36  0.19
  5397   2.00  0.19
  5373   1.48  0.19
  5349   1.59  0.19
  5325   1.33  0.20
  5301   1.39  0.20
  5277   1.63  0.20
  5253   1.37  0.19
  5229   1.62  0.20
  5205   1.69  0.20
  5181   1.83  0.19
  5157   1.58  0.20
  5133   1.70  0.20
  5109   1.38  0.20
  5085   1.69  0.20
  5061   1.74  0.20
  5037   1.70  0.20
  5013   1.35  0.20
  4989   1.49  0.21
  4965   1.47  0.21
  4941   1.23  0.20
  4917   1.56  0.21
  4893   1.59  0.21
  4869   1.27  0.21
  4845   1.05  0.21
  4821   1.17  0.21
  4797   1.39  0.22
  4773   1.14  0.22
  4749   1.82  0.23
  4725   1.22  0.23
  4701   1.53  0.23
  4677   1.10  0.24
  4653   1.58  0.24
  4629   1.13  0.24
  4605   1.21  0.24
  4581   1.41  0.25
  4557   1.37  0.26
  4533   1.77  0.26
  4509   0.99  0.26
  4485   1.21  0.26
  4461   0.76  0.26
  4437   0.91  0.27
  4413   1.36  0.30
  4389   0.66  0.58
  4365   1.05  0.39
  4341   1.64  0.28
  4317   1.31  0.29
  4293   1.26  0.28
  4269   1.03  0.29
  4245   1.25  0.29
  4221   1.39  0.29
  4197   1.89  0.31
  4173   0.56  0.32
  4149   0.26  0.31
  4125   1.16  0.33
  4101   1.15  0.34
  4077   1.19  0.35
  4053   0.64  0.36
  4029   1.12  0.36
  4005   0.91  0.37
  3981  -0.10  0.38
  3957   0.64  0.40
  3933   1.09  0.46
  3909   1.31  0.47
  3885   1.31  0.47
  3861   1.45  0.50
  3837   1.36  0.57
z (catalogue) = 0.12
